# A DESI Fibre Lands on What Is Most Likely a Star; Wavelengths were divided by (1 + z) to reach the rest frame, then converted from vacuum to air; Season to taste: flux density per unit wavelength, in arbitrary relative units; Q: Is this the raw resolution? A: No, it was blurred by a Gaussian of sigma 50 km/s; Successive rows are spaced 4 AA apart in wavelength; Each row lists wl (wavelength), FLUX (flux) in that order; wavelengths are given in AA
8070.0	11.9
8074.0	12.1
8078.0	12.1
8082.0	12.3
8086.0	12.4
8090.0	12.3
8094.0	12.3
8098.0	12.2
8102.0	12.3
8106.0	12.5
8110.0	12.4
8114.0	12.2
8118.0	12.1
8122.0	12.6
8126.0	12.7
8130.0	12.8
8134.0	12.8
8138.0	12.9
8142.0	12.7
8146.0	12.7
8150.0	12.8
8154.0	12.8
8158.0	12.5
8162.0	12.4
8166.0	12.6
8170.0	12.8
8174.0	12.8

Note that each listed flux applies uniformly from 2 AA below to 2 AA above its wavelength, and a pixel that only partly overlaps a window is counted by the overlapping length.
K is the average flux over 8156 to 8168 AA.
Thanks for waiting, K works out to 12.5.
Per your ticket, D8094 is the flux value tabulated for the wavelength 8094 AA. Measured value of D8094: 12.3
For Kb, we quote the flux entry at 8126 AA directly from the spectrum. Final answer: 12.7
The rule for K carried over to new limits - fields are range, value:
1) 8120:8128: 12.6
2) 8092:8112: 12.3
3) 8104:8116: 12.4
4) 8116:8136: 12.6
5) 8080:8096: 12.3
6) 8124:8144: 12.8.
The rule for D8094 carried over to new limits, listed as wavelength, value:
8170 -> 12.8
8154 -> 12.8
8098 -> 12.2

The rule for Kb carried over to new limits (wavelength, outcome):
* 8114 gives 12.2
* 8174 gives 12.8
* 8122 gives 12.6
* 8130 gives 12.8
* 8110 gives 12.4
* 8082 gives 12.3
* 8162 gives 12.4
